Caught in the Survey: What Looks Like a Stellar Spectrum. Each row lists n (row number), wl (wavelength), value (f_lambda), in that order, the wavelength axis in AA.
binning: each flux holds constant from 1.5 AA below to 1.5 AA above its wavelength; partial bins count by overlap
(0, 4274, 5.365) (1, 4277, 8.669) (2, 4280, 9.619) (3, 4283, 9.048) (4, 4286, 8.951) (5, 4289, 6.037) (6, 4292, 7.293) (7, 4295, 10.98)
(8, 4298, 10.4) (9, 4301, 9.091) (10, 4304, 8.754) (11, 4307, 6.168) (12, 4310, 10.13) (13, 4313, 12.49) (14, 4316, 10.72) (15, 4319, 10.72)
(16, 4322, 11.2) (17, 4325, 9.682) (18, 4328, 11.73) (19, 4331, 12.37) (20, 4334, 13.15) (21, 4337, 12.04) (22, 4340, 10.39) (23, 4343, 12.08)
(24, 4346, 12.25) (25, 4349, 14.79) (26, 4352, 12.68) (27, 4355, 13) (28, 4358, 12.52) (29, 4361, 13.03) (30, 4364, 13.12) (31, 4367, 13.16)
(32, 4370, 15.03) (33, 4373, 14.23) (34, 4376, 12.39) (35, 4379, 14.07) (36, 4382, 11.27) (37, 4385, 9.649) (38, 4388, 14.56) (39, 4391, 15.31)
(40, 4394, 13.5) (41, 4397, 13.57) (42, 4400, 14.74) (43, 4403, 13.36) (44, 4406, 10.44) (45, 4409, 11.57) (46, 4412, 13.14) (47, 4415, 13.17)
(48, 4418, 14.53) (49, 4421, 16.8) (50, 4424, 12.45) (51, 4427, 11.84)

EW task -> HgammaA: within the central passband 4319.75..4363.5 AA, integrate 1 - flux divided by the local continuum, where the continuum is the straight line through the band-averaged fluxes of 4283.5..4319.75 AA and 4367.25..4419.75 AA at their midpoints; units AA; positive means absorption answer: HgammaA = -4.8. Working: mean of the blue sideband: 9.27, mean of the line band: 12.2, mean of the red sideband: 13.2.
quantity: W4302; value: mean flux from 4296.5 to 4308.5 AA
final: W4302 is 8.6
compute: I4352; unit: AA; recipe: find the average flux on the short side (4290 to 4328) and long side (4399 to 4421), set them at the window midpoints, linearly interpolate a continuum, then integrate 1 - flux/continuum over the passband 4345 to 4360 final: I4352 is -2.4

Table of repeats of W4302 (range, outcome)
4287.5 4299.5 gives 8.68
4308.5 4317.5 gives 11.1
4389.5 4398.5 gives 14.1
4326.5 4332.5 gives 12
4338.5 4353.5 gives 12.4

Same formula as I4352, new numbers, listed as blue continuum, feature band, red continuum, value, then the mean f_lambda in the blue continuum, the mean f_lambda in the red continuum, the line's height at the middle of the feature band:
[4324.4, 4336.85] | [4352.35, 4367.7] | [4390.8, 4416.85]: -0.67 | 11.9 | 13.1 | 12.4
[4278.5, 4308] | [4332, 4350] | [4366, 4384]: -1.63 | 8.68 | 13.3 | 11.4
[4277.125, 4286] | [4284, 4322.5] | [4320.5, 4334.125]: 3.31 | 9.17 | 11.5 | 10.3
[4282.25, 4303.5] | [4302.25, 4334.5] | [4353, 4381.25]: -0.47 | 8.82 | 13.3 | 10.4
